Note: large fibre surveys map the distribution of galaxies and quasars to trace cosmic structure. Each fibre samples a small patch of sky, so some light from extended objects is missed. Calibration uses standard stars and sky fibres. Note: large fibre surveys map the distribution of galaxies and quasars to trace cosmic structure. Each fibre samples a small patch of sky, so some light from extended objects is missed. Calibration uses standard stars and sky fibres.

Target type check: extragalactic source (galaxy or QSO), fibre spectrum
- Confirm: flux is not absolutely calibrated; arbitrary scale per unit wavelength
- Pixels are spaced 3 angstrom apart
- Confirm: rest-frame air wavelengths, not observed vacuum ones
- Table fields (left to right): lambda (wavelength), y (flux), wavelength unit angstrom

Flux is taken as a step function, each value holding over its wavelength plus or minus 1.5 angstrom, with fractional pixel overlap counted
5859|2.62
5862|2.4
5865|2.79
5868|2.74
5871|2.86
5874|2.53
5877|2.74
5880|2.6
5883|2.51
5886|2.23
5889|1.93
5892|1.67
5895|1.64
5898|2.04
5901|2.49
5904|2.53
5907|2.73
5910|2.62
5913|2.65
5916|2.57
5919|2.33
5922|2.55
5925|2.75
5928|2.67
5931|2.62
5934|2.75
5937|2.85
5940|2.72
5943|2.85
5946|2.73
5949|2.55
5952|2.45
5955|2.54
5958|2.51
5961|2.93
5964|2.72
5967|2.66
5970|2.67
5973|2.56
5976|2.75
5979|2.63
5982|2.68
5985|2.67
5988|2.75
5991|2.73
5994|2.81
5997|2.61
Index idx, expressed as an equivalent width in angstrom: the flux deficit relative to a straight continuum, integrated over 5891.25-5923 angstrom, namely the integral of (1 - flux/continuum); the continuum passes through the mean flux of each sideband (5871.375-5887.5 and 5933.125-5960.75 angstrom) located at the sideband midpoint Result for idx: 2.92 angstrom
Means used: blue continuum 2.55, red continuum 2.67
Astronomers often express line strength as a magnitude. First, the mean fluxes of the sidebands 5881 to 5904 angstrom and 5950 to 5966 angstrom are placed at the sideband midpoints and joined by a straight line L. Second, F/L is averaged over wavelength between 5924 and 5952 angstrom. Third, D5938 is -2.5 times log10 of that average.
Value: -0.10 mag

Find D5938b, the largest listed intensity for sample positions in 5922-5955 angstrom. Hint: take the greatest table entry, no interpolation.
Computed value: 2.85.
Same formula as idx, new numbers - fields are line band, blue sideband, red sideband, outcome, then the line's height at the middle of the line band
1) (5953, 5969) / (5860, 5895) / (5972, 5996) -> -0.16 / 2.64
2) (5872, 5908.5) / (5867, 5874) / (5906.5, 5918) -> 5.12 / 2.69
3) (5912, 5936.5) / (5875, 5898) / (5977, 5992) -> -2.45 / 2.38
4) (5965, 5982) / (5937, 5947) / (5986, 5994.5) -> 0.64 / 2.76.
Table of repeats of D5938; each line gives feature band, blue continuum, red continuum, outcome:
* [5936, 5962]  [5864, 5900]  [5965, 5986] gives -0.041 mag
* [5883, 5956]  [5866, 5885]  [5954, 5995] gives 0.081 mag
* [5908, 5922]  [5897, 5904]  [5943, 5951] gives -0.048 mag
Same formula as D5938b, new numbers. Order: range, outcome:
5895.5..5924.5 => 2.73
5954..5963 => 2.93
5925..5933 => 2.75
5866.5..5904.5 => 2.86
